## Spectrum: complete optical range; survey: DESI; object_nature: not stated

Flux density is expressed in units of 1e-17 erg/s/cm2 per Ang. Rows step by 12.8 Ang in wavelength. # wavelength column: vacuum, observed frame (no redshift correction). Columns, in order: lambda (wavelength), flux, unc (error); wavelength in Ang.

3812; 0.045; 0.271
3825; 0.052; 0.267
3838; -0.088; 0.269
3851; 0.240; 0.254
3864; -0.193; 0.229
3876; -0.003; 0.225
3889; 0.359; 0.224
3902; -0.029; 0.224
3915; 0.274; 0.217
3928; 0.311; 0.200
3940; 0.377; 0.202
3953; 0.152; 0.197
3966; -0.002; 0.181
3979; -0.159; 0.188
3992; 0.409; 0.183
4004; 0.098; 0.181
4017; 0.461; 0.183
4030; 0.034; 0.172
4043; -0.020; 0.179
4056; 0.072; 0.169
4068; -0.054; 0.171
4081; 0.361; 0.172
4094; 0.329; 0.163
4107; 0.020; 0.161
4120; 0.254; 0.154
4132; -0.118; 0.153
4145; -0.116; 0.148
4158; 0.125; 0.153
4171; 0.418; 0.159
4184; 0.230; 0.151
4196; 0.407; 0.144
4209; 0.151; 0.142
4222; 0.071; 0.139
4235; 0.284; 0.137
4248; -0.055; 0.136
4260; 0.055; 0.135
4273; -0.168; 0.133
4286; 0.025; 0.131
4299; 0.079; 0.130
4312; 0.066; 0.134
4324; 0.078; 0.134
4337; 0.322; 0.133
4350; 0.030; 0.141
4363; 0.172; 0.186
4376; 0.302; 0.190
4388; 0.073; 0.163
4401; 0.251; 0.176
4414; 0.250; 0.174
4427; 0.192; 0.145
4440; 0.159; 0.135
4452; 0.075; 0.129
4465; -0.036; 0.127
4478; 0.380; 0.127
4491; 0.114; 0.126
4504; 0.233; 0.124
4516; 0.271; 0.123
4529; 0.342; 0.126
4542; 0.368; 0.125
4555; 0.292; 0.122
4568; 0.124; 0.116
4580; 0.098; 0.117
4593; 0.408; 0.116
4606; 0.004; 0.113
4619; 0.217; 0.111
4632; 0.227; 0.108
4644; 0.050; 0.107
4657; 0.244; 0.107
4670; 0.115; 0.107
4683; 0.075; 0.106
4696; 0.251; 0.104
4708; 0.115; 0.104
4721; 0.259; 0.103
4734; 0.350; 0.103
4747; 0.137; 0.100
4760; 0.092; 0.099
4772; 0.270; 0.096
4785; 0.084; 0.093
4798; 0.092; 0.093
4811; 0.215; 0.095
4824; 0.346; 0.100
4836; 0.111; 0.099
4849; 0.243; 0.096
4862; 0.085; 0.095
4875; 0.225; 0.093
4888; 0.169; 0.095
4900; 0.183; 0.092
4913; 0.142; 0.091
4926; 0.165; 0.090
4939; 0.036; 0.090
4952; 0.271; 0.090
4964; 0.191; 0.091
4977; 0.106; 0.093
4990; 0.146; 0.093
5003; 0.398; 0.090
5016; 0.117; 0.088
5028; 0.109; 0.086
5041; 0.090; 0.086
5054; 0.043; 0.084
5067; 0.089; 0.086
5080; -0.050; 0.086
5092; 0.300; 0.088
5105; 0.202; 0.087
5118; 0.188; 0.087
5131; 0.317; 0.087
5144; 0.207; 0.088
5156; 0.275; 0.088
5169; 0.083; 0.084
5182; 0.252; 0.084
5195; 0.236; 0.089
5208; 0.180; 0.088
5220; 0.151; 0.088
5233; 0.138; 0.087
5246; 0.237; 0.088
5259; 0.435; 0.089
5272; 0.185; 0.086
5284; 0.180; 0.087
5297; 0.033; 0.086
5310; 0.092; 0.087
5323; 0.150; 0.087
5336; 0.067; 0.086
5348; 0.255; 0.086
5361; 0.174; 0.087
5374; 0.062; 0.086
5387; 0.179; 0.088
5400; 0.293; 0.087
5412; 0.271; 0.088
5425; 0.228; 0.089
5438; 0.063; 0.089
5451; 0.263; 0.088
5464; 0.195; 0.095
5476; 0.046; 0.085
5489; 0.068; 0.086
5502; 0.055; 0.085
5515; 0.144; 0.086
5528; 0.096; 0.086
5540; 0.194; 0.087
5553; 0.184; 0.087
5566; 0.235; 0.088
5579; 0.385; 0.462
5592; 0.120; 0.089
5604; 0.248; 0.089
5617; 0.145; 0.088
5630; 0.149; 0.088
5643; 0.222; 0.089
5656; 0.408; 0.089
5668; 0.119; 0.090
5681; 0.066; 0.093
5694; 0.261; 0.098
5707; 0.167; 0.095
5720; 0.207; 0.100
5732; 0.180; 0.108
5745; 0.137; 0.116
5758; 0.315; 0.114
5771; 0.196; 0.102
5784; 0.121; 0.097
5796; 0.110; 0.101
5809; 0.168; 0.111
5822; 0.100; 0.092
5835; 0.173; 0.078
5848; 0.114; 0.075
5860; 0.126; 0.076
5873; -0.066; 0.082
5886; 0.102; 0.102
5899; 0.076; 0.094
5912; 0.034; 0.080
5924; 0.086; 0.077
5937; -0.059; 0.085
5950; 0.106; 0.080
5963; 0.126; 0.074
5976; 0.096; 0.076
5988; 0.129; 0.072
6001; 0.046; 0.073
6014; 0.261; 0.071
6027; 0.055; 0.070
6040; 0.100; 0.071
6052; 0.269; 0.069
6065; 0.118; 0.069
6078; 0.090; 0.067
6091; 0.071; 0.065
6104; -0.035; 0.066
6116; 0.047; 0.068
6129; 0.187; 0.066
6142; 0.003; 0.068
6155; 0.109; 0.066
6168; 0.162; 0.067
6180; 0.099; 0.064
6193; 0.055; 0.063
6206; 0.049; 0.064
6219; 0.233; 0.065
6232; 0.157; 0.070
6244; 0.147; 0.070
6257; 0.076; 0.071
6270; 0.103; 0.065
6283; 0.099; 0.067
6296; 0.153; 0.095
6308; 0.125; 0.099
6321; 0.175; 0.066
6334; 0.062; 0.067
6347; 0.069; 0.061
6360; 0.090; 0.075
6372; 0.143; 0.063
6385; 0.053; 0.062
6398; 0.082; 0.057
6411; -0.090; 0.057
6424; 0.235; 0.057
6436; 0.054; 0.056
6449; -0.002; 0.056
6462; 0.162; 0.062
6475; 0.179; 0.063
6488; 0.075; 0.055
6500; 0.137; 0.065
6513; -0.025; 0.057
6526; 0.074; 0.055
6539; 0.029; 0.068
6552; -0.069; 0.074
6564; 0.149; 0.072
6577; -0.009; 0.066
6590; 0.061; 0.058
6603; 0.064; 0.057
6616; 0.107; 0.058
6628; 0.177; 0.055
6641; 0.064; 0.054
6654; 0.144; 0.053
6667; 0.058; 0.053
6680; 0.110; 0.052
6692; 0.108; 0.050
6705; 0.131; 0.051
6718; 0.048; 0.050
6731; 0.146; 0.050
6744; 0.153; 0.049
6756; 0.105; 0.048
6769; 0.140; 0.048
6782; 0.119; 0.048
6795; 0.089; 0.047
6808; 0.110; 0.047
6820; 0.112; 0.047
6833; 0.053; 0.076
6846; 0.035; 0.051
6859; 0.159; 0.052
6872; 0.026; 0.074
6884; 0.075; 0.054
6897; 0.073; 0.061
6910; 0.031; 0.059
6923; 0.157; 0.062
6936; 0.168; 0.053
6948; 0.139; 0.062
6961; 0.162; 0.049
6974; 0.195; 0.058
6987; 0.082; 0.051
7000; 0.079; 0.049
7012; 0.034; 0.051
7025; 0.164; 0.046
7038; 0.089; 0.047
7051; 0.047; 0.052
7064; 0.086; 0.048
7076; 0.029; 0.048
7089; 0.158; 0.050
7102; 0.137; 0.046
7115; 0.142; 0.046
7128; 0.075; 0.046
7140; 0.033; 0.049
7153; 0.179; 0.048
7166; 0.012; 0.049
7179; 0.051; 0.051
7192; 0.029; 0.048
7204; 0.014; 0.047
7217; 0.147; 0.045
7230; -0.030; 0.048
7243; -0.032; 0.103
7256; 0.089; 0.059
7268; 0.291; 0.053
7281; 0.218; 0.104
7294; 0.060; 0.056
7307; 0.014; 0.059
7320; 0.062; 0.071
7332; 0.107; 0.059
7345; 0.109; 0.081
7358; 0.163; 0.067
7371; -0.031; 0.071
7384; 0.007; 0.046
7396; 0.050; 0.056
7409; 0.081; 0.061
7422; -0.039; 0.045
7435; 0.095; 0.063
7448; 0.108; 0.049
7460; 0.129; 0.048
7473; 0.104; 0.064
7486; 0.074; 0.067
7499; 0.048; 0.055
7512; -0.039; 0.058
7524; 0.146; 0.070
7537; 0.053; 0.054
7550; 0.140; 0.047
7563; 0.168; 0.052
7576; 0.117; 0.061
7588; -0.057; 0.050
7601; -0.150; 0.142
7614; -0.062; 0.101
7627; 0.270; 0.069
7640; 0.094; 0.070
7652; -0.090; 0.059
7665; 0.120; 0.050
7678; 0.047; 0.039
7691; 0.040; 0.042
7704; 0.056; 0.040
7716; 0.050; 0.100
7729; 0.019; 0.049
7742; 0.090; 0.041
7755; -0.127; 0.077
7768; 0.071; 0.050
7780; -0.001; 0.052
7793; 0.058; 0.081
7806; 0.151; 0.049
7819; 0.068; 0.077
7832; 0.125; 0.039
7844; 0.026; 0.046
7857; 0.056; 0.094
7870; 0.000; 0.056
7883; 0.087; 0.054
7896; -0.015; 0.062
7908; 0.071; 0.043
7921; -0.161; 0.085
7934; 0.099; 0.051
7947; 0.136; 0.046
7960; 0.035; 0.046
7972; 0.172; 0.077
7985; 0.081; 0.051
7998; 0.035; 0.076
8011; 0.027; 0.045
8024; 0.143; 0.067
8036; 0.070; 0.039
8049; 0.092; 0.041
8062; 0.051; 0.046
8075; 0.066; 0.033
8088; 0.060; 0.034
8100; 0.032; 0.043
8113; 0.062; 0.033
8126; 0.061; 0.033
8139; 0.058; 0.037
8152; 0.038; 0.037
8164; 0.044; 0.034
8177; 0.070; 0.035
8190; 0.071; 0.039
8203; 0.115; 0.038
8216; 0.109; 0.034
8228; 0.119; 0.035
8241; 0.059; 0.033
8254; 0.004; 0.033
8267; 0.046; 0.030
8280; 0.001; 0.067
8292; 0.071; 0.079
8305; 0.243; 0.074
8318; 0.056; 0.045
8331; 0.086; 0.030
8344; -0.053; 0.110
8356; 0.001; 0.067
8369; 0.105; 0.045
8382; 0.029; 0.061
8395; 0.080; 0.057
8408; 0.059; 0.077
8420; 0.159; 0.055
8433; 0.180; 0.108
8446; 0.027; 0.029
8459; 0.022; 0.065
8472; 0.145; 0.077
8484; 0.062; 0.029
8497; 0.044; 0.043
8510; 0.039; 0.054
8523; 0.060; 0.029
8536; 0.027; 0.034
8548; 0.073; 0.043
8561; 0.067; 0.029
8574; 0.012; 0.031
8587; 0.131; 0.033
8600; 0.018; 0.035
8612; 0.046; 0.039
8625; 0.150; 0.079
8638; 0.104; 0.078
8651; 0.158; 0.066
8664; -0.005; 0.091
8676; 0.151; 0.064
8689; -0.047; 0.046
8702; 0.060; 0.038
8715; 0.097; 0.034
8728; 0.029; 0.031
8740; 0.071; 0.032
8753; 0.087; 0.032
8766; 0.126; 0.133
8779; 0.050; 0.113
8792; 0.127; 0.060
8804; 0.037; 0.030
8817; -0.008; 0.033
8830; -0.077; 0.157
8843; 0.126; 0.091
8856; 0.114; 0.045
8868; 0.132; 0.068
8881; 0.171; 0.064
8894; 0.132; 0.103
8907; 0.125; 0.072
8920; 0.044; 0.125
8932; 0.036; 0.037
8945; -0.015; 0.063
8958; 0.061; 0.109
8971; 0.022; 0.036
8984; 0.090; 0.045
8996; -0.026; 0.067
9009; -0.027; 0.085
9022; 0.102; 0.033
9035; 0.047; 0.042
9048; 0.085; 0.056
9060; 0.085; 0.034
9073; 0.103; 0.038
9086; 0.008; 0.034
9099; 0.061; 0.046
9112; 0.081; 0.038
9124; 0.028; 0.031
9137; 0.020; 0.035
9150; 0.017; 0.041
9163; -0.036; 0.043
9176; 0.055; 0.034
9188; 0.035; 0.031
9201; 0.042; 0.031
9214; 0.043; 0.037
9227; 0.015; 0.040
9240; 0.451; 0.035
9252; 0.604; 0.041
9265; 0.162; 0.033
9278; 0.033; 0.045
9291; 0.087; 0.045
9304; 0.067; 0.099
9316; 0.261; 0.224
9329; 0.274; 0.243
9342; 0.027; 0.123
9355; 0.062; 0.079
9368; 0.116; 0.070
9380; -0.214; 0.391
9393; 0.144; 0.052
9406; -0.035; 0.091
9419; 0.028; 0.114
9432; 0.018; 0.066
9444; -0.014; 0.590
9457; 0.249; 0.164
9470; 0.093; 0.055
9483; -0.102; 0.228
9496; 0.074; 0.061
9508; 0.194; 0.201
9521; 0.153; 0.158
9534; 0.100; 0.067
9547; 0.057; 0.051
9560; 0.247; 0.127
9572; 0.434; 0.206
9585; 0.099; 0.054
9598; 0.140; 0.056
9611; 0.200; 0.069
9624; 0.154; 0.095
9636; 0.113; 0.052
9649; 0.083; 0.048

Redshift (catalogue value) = 1.480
